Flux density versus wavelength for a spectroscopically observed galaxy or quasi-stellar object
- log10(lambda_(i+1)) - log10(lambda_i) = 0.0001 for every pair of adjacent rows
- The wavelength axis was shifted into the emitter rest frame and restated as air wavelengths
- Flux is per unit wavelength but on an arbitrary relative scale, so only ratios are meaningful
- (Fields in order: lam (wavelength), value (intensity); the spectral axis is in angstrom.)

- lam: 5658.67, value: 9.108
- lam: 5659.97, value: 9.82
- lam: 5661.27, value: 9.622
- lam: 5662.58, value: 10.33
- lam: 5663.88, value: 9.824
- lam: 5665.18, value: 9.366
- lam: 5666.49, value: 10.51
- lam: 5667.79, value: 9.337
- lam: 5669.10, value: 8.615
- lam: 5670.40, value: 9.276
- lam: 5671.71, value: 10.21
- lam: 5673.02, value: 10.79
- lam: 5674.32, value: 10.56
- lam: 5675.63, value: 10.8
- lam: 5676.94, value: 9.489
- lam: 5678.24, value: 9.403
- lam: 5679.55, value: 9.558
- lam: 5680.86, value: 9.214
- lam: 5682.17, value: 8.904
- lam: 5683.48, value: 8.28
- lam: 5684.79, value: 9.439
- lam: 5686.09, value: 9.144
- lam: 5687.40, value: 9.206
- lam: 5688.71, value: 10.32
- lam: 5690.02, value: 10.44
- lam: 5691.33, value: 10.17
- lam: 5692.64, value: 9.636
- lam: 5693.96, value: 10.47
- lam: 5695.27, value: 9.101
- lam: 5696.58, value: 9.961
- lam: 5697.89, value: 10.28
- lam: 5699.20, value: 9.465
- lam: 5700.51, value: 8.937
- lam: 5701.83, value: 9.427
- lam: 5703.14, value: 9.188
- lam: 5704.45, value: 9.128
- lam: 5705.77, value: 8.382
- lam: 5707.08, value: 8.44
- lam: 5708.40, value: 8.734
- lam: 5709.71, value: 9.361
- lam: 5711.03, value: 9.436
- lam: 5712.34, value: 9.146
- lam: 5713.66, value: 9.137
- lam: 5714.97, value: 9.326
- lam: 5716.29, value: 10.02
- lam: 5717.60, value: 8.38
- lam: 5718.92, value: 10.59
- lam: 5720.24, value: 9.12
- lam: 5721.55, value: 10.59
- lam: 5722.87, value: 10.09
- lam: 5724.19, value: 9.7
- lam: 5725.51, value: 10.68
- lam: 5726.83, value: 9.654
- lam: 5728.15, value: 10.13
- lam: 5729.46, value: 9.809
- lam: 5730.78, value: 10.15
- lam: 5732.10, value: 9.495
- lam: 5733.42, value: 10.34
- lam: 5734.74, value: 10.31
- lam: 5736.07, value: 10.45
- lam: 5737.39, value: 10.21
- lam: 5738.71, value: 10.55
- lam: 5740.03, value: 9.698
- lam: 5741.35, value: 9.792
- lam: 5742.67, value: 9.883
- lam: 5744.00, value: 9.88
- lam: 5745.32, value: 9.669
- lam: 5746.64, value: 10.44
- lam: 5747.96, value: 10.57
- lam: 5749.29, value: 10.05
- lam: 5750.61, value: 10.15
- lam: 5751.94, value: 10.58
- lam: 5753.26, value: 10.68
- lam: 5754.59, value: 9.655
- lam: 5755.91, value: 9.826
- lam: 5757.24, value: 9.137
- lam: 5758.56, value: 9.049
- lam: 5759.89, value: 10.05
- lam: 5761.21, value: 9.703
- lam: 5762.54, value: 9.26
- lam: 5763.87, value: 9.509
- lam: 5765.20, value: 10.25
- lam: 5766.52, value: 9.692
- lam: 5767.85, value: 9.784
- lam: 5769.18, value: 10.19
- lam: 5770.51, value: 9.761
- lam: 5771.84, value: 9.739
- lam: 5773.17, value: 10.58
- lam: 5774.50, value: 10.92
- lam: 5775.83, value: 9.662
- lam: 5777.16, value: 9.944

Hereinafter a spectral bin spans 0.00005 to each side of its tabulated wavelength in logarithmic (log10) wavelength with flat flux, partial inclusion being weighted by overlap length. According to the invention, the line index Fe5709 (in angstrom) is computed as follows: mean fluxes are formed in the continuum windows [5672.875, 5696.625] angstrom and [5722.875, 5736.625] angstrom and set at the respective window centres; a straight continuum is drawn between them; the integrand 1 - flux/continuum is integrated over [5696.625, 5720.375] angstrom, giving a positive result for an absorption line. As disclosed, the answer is 1.5 angstrom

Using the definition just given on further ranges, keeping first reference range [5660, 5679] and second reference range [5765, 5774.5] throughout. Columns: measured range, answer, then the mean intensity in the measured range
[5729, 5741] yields -0.1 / 10.1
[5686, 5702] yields 0.2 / 9.76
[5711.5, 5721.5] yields 0.5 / 9.47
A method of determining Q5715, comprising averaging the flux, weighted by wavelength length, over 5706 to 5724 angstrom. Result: 9.4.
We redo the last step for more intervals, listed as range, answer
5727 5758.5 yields 10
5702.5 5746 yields 9.68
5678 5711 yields 9.38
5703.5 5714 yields 8.97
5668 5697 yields 9.67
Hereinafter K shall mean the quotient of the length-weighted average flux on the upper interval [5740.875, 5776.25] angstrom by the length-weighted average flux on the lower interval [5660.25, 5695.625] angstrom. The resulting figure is 1.0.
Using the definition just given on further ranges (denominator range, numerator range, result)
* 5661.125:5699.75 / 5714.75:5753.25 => 1.03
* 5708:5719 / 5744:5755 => 1.10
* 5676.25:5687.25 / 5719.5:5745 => 1.09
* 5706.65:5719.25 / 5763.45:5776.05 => 1.09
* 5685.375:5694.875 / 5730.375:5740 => 1.03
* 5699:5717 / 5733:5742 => 1.11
